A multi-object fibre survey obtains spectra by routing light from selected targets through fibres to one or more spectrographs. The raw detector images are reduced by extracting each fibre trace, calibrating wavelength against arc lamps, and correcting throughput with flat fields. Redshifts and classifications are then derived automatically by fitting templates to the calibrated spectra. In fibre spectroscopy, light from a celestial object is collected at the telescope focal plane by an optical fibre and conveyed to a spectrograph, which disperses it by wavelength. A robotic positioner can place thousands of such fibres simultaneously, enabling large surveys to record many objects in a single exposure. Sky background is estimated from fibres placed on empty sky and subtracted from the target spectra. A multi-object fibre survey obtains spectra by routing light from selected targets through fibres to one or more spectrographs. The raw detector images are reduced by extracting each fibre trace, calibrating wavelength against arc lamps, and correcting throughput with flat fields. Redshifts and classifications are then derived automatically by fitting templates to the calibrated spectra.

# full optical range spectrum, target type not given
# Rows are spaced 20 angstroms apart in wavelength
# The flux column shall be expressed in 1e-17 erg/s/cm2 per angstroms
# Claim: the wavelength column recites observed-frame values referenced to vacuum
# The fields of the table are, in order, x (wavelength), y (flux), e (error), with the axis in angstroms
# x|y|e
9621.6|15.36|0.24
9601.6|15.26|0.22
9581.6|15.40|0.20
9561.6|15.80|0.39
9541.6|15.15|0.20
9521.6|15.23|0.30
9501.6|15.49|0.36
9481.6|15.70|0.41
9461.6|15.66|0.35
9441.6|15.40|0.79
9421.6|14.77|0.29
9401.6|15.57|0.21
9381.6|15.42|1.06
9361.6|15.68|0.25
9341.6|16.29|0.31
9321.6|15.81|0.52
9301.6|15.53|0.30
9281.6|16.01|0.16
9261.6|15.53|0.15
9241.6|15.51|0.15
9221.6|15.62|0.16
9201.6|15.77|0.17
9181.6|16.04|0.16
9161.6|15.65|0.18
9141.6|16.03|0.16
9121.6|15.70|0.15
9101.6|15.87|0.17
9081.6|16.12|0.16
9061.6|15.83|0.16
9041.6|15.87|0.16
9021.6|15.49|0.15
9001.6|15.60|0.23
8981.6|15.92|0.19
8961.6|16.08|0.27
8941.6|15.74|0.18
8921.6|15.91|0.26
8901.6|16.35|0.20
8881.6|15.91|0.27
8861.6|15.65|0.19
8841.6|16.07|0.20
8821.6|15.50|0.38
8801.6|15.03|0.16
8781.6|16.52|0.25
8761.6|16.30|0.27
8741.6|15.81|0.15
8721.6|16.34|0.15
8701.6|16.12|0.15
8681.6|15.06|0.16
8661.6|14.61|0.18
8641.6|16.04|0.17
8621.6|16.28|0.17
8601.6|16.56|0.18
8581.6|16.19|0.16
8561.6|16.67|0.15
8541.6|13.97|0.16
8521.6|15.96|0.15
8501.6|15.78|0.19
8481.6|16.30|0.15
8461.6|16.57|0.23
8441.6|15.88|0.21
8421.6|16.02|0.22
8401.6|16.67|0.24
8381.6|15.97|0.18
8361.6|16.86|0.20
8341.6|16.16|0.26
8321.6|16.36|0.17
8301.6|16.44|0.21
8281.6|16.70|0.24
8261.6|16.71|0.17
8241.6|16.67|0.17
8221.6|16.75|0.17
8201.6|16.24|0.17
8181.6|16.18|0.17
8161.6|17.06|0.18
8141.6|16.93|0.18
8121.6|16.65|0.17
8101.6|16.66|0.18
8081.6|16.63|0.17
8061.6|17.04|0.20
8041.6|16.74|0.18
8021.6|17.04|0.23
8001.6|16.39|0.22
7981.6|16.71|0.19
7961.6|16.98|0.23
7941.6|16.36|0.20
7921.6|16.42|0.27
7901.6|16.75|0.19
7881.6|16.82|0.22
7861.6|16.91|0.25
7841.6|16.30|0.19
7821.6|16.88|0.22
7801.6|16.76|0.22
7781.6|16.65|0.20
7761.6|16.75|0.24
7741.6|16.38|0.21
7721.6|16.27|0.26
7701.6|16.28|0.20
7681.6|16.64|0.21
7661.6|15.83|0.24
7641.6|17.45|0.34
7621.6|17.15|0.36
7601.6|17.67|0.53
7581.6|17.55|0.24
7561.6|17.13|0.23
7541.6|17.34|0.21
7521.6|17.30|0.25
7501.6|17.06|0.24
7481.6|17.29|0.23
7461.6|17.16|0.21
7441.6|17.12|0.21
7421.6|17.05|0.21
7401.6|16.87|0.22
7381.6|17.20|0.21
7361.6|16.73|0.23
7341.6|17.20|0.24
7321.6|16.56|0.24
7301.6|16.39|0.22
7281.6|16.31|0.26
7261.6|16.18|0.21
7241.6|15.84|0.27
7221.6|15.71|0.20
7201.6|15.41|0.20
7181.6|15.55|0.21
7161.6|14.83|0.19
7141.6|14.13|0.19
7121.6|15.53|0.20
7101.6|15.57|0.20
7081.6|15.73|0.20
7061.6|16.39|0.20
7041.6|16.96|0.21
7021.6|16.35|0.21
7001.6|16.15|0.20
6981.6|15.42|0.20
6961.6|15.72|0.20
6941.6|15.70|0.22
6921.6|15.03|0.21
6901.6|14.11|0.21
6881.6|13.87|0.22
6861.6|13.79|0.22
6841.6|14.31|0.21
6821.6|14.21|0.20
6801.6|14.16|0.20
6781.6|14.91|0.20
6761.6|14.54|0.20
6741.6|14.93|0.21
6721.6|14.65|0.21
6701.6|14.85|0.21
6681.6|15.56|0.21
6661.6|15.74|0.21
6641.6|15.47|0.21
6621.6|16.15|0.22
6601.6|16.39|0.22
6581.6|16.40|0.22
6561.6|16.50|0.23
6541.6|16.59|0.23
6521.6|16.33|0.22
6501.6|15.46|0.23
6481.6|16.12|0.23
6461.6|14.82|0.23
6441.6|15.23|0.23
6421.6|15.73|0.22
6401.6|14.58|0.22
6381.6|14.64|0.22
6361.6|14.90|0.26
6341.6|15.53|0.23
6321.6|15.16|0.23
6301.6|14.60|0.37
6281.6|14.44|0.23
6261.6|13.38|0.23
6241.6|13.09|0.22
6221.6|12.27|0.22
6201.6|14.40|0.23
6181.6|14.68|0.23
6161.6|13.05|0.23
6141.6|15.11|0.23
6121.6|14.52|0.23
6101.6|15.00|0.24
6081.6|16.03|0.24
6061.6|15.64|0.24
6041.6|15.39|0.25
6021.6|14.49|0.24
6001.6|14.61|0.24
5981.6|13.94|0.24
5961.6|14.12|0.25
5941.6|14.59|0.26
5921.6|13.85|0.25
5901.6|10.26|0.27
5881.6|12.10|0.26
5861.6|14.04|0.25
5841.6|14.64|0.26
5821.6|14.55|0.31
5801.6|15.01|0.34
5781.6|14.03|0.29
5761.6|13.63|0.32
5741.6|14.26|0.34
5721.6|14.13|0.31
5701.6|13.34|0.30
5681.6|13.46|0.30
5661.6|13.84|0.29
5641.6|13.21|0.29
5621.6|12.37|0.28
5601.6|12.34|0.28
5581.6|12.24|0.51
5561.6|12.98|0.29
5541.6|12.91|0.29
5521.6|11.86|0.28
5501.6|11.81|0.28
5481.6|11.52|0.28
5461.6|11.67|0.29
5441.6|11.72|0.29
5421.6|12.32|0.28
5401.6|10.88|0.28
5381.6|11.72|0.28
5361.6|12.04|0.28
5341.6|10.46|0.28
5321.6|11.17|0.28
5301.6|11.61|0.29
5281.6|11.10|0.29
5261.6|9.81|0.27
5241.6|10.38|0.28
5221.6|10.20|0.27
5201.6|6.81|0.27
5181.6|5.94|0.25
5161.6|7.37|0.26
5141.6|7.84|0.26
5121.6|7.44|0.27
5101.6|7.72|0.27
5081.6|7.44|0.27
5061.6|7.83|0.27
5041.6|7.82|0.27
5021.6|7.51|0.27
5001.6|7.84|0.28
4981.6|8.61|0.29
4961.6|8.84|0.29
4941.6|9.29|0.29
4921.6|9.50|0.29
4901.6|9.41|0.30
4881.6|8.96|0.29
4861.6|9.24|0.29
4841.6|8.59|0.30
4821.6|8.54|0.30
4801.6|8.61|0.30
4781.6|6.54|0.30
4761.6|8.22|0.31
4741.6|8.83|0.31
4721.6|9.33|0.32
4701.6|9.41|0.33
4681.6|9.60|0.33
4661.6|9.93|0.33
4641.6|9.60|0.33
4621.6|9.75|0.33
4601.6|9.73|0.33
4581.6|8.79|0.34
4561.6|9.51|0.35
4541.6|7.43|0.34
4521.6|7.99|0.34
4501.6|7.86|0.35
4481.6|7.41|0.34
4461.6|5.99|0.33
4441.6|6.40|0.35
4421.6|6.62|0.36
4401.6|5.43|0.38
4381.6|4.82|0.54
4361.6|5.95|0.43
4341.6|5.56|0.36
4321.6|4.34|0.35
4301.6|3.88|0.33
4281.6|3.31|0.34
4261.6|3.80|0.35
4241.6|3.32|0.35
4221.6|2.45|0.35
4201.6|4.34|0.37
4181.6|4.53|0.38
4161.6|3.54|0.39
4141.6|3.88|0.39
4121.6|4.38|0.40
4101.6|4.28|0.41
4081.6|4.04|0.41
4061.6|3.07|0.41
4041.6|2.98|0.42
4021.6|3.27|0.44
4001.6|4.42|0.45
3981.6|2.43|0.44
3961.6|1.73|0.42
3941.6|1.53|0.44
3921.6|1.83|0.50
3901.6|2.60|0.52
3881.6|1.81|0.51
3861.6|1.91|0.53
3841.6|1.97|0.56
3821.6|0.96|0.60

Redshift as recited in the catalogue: 0.000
